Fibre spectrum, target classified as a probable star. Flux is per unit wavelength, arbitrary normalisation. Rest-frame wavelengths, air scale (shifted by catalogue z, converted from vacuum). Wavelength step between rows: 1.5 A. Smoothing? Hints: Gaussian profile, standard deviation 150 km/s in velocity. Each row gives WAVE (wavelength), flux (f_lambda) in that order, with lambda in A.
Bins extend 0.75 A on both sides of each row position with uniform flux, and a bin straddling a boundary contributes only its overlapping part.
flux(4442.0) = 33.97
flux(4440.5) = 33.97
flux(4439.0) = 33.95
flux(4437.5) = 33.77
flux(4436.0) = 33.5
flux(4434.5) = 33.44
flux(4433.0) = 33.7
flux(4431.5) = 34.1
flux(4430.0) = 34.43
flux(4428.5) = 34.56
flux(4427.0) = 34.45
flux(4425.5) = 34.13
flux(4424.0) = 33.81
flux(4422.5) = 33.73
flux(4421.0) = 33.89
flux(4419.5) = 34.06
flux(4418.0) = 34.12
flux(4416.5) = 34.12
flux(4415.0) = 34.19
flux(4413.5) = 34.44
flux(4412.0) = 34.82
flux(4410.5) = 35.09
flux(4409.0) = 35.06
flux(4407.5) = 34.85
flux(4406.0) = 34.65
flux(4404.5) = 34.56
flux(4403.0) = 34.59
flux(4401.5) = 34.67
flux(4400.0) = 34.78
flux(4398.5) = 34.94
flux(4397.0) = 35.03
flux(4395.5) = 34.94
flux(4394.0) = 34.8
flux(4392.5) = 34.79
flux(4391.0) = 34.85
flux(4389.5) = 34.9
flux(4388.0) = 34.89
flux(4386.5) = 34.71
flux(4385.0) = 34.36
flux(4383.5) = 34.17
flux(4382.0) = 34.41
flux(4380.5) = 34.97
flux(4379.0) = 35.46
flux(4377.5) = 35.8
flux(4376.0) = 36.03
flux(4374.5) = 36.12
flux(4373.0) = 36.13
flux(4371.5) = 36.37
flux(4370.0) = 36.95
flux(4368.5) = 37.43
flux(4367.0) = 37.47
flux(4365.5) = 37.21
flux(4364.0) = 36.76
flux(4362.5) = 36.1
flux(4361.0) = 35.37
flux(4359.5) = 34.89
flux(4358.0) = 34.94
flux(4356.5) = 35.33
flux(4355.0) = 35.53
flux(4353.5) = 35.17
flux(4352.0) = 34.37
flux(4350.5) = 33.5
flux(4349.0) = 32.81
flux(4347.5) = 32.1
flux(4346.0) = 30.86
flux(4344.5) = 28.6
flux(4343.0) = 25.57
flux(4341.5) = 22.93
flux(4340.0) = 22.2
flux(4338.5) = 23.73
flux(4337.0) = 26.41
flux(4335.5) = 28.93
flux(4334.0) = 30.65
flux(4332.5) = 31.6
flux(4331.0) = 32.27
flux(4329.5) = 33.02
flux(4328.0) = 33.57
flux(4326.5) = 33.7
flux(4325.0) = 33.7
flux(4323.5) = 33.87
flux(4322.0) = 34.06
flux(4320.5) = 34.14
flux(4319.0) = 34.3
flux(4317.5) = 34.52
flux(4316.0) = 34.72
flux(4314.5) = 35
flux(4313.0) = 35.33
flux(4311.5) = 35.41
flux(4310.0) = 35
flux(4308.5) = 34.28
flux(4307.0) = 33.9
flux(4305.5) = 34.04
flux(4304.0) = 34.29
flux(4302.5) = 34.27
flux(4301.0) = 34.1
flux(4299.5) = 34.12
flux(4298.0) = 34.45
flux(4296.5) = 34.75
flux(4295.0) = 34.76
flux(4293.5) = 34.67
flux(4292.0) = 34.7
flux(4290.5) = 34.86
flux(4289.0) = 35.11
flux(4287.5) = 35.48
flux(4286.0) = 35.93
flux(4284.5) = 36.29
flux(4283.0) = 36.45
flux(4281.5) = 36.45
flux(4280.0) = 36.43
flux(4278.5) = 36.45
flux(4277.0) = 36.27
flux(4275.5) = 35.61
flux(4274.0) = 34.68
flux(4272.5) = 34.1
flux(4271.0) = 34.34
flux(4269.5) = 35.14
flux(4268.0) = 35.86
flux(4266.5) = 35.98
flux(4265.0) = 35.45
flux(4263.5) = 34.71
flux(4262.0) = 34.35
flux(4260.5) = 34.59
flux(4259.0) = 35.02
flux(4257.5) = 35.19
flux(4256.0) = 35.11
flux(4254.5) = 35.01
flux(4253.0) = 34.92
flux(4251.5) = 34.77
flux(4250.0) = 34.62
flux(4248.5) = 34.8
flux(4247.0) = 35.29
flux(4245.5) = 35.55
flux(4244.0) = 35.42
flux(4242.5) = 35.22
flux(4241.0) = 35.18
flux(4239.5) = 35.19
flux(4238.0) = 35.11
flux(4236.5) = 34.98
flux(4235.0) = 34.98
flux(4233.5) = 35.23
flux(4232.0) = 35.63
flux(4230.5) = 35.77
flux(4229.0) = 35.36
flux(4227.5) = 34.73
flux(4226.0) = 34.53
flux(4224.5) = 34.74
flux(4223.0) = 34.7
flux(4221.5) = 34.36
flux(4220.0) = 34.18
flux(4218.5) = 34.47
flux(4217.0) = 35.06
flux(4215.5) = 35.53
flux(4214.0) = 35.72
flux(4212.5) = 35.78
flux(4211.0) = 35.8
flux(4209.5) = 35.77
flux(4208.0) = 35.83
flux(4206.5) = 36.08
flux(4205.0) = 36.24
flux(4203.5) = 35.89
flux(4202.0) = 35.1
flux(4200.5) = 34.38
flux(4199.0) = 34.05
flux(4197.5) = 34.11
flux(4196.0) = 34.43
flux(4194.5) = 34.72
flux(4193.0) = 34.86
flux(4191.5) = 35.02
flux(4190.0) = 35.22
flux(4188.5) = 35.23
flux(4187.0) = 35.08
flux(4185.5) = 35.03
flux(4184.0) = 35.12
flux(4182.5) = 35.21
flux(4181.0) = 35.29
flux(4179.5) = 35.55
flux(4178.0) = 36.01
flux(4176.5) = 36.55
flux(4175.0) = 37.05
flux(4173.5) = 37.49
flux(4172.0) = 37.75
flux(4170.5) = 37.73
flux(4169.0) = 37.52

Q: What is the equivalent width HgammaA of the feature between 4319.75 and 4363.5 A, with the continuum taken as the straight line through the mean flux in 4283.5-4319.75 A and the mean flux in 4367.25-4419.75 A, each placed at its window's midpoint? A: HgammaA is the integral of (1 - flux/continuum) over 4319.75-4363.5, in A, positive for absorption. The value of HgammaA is 3.9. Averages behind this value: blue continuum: 34.8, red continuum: 35.1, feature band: 31.8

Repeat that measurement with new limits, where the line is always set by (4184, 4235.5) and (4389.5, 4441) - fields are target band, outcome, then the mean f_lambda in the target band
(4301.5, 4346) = 3.66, 31.9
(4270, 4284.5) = -0.33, 35.7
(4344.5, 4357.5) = 0.44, 33.4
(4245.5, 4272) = -0.06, 35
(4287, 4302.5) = 0.06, 34.7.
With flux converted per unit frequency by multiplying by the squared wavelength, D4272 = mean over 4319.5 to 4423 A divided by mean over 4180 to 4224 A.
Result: 1.04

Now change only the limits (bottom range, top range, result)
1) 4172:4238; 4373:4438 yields 1.08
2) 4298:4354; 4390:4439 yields 1.11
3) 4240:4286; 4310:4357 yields 0.93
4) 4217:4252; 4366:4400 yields 1.08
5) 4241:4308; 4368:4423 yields 1.05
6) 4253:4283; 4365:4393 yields 1.06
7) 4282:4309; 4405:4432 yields 1.04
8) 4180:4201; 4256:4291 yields 1.06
